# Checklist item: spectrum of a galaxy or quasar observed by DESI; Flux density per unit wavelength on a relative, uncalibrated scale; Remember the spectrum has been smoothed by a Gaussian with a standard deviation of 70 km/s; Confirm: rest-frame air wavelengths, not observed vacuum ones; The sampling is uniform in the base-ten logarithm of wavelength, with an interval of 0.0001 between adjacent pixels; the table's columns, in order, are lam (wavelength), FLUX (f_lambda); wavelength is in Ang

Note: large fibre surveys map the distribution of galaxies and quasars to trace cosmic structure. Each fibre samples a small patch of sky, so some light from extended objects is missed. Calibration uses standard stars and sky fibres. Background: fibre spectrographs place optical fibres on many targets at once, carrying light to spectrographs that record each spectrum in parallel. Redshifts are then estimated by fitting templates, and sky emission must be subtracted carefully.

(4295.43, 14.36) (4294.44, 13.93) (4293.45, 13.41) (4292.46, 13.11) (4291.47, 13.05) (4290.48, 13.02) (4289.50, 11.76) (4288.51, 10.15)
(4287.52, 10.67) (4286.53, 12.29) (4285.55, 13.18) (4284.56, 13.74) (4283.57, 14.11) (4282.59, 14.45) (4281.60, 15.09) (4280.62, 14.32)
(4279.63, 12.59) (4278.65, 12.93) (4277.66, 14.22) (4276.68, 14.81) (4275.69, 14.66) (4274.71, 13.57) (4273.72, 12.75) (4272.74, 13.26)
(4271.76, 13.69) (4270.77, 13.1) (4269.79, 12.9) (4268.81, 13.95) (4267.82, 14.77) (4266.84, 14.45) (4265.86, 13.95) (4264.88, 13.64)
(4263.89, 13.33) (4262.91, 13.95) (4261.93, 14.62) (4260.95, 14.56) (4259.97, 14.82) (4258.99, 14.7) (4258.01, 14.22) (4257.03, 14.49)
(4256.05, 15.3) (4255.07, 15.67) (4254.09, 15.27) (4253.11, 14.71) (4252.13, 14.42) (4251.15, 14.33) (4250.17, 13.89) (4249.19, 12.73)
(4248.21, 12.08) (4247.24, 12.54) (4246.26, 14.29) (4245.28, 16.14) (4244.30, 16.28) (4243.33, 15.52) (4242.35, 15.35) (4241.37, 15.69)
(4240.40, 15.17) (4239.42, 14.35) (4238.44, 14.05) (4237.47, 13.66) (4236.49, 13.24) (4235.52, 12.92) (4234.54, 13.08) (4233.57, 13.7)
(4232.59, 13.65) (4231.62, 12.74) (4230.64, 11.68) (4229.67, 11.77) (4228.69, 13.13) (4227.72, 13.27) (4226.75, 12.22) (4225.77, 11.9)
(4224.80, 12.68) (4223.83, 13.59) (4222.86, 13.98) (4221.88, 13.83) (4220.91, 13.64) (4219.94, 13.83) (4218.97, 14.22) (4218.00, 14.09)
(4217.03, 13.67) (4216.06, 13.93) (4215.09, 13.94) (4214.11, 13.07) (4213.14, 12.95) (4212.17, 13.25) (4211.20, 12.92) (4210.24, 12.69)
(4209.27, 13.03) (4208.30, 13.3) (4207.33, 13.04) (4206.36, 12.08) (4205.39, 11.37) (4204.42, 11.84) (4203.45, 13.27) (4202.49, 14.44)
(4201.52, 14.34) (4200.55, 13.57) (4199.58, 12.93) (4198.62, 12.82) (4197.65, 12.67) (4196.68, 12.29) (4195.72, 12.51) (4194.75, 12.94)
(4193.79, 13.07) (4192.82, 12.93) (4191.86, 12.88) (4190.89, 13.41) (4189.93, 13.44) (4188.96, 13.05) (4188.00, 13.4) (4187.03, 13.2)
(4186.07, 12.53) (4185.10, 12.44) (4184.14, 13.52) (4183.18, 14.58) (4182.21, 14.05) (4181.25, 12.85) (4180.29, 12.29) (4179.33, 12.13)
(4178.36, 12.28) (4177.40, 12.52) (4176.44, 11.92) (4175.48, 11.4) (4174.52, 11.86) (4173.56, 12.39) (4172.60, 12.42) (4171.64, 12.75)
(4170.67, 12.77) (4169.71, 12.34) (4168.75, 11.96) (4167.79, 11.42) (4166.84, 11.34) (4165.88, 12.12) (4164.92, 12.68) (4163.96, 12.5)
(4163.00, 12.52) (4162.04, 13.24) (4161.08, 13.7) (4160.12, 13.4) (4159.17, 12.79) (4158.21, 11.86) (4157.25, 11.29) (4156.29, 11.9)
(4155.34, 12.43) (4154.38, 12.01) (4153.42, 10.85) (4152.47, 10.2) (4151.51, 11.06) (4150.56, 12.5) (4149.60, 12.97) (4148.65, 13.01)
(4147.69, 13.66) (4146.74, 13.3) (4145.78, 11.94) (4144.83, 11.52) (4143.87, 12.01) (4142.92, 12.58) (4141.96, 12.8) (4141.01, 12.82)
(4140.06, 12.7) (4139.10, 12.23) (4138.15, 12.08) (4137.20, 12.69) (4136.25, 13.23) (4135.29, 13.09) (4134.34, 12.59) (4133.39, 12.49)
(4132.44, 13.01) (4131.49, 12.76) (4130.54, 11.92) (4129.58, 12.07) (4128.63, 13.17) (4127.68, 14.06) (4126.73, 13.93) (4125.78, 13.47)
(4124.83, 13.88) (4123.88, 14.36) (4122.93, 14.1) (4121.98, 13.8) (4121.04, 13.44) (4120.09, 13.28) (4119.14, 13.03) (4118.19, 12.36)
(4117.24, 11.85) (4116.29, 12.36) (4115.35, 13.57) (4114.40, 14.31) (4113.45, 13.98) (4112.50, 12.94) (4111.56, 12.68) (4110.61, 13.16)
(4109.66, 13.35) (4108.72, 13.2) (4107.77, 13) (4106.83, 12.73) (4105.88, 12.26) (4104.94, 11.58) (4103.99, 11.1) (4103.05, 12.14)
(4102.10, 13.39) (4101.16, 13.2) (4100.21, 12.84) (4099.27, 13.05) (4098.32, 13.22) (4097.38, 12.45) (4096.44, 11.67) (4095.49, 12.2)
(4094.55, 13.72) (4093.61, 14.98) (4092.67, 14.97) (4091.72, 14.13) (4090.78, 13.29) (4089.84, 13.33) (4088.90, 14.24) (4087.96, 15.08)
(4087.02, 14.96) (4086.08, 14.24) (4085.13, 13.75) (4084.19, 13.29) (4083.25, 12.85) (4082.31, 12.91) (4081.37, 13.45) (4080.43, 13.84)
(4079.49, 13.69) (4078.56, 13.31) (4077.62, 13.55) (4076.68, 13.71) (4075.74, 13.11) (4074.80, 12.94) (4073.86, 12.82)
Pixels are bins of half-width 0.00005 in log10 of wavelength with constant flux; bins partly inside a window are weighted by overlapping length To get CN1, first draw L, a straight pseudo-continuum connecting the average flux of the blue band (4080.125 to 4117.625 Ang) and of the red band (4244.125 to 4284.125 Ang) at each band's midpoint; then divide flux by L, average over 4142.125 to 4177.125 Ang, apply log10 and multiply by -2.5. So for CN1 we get 0.11 mag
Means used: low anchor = 13.2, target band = 12.2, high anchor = 14.1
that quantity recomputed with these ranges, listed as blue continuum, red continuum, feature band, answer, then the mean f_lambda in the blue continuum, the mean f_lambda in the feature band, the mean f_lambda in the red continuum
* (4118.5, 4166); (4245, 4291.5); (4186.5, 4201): 0.01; 12.7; 13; 13.8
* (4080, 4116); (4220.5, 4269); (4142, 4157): 0.12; 13.3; 12.1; 14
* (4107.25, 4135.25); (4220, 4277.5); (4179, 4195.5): 0.04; 13.2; 13.1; 13.9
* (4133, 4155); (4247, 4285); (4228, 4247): -0.03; 12.4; 14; 14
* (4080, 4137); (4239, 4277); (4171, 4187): 0.09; 13.2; 12.6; 14.3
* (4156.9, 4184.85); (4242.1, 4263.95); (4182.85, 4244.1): 0.02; 12.5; 13.3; 14.5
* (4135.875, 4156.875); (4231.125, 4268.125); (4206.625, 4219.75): 0.02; 12.3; 13.4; 14.3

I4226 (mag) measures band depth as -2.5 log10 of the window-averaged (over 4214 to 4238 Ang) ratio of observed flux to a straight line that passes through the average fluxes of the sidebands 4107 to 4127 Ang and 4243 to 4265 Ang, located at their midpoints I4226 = 0.07 mag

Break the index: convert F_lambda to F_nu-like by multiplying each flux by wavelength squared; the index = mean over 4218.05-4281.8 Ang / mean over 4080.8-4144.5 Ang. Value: 1.13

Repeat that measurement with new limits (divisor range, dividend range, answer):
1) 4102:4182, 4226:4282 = 1.17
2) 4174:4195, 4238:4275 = 1.15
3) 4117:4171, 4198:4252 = 1.11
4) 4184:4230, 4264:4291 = 1.06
